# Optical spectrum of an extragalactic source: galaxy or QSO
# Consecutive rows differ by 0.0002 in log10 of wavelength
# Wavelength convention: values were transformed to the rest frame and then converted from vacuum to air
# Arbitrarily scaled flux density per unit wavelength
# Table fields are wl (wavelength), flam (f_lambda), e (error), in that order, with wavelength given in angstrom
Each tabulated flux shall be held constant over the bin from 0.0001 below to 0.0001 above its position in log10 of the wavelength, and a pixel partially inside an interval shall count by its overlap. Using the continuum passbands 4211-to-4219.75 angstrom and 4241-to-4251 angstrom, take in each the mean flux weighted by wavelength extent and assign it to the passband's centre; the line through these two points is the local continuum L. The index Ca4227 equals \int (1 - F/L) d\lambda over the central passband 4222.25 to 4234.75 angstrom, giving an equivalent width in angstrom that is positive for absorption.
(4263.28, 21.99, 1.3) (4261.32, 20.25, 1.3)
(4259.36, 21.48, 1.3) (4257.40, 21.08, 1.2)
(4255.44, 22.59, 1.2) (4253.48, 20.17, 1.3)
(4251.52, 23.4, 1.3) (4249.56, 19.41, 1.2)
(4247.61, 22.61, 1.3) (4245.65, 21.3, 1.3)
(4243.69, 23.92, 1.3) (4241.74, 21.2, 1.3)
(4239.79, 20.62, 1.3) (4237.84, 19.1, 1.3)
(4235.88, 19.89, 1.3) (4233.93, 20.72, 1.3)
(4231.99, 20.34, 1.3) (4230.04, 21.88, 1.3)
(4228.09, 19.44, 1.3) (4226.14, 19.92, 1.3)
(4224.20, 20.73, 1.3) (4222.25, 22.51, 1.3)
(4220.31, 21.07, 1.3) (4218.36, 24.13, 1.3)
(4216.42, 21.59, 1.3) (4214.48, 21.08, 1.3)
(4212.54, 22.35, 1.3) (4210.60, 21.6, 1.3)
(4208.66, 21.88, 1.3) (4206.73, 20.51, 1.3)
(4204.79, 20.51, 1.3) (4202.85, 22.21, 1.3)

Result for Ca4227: 0.8 angstrom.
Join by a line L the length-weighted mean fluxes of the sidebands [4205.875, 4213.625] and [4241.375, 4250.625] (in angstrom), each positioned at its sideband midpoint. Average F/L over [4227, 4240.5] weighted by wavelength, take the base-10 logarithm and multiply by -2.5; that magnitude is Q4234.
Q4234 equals 0.07 mag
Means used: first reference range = 21.6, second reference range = 21.7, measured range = 20.3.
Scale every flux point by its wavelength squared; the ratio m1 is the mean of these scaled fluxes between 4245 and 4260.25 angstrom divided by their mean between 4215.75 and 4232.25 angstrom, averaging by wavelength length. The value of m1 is 1.02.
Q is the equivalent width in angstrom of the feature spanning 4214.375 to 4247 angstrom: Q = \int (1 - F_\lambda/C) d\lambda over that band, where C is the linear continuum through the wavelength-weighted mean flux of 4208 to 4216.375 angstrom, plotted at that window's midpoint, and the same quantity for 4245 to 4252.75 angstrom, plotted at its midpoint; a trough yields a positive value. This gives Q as 0.8 angstrom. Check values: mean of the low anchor 21.7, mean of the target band 21.2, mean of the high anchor 21.6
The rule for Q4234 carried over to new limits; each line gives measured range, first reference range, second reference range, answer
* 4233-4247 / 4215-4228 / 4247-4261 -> 0.02 mag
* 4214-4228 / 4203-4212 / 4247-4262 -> -0.01 mag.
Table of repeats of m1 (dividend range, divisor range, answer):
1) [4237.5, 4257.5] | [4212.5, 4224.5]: 0.99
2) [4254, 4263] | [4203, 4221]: 1.01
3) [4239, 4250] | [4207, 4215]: 1.01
